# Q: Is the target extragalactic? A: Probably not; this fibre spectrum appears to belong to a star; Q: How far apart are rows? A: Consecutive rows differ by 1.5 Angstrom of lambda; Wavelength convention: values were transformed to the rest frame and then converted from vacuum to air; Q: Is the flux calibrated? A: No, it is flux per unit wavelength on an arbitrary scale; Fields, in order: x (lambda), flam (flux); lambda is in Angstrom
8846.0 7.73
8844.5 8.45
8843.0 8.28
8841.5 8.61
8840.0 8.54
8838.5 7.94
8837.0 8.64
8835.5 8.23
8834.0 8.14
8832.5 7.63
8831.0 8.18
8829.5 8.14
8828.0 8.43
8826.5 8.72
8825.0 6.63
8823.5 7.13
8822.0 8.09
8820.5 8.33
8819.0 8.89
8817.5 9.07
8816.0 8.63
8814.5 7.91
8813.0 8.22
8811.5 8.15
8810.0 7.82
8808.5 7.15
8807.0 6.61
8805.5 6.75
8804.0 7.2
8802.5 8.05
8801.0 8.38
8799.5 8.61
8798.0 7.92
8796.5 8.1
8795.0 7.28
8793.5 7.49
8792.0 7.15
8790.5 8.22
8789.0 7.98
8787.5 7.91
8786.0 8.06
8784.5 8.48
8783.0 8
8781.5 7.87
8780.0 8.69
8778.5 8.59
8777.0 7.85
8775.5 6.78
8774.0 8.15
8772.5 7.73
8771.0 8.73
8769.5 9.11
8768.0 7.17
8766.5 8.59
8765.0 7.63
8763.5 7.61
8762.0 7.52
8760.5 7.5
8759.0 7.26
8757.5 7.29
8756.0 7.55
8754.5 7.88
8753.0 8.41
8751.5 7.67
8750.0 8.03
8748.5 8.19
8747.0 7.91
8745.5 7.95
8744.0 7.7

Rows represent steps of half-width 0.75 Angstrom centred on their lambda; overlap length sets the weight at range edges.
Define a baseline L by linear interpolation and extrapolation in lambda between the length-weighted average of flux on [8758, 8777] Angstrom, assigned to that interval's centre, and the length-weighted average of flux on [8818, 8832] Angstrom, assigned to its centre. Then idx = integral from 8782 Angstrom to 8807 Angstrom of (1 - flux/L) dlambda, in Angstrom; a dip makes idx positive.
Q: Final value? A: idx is 0.4 Angstrom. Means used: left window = 7.81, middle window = 7.81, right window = 8.07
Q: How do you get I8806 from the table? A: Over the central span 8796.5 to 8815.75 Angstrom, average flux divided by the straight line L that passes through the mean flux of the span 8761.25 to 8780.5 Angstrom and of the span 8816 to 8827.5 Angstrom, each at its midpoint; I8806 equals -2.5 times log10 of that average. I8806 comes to 0.047 mag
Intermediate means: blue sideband 8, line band 7.77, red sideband 8.16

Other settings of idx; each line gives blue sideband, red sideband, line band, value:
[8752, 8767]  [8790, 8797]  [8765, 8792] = -1.47 Angstrom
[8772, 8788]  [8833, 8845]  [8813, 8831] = 0.14 Angstrom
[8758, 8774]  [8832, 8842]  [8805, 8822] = 0.32 Angstrom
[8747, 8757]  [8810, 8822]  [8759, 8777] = 0.47 Angstrom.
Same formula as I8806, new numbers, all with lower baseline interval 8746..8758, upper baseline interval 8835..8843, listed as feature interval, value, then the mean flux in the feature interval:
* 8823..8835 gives 0.06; 7.9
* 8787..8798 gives 0.05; 7.74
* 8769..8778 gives -0.01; 8.04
